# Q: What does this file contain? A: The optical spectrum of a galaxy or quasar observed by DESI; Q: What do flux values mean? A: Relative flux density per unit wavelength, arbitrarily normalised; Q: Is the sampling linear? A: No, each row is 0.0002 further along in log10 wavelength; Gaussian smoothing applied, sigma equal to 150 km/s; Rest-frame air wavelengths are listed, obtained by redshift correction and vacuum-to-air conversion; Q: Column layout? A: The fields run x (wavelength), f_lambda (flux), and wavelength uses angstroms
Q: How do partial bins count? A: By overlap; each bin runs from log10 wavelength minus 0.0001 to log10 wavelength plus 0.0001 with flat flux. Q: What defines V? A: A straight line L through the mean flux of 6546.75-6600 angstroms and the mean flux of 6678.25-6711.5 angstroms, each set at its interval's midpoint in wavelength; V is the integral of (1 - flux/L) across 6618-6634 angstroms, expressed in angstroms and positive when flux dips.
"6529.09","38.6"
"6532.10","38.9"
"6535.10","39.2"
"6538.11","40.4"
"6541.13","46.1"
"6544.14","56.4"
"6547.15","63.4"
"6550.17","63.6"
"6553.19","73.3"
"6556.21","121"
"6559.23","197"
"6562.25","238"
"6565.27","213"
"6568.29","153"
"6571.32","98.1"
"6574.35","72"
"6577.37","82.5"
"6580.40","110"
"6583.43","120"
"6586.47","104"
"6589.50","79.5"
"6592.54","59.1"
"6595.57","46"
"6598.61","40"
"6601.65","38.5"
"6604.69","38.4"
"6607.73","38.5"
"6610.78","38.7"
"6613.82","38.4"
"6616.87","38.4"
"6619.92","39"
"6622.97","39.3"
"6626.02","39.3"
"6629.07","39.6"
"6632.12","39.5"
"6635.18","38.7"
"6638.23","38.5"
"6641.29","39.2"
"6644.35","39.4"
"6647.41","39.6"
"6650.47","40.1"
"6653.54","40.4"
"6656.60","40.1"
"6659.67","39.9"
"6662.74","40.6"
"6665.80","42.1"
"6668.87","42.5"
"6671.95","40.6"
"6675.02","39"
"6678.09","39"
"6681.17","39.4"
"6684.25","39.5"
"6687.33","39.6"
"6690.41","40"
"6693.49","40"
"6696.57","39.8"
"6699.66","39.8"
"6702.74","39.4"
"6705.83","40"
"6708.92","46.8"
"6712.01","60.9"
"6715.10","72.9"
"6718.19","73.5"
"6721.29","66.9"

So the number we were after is 8.1 angstroms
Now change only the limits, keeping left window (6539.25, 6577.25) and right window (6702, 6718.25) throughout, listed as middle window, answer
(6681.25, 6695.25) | 5.2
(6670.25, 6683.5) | 5.5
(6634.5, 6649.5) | 7.8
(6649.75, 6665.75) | 7.4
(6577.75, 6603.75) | 7.2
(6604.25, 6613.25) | 5.3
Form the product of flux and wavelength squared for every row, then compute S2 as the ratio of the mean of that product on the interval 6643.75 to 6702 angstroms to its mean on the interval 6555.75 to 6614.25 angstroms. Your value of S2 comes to 0.4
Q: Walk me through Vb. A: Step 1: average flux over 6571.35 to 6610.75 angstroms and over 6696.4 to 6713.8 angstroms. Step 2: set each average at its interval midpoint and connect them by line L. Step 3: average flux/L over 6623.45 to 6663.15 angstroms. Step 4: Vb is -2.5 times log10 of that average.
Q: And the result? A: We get 0.41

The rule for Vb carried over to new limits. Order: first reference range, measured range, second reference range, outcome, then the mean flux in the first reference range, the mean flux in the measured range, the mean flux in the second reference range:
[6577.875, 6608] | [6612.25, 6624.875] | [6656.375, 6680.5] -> 0.461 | 69.1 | 38.8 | 40.5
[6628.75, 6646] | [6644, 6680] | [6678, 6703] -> -0.025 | 39.1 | 40.3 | 39.7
